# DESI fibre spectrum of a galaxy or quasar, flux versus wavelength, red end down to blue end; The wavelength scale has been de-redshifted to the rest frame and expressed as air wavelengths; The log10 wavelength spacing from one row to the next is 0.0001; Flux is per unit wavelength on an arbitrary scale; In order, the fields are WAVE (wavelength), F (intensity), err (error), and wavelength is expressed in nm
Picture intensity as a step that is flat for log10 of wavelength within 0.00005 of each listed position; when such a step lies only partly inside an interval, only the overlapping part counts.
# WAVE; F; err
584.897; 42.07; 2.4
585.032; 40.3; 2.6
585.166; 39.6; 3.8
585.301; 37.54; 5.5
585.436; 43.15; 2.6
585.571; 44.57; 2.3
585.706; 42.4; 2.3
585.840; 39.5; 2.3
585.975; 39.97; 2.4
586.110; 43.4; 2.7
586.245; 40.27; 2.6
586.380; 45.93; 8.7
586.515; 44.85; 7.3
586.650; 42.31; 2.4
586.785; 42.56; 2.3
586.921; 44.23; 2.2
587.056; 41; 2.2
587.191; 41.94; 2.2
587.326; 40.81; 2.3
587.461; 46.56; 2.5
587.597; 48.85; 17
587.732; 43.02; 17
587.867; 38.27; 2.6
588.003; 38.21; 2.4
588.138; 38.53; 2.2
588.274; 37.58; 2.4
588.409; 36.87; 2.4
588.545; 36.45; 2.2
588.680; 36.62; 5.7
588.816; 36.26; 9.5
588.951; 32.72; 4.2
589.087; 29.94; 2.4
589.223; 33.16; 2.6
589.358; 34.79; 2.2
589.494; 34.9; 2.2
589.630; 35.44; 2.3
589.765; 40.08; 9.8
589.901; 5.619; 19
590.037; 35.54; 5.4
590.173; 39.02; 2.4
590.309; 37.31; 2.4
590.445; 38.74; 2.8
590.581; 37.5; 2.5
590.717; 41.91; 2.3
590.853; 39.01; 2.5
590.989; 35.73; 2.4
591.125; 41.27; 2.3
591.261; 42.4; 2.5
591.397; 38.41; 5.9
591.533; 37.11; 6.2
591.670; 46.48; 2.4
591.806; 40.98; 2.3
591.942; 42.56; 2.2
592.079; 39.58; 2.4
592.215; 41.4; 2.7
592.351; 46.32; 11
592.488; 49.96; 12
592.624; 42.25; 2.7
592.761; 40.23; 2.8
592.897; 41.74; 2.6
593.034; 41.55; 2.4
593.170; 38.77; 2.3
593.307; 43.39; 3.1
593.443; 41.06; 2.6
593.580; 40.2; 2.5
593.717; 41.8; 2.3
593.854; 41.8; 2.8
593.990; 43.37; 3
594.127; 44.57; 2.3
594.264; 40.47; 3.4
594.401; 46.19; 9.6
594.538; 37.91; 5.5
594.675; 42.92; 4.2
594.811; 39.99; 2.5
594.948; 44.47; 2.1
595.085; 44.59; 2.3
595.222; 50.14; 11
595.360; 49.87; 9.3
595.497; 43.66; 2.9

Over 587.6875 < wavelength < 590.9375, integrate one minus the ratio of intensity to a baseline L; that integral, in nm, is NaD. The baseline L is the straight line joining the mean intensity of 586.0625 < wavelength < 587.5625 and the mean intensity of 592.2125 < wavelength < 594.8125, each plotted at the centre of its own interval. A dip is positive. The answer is 0.547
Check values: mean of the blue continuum 43.2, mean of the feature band 35.7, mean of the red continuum 42.4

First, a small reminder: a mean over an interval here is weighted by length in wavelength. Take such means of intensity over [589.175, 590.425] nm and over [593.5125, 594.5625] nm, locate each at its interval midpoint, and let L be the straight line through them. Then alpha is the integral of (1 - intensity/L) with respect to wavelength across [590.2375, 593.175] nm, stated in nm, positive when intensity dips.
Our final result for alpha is -0.30 nm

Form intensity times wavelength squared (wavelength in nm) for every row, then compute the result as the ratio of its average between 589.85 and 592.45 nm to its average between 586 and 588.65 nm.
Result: 0.9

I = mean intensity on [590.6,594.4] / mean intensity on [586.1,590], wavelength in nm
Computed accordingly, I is 1.1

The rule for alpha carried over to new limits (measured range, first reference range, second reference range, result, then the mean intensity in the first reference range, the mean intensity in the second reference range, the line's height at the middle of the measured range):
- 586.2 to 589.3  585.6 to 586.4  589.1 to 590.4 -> -0.17 nm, 41.8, 32.9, 37.6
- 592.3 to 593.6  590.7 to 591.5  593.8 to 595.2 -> -0.04 nm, 39.6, 42.9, 41.4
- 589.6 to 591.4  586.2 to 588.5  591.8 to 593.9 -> 0.25 nm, 41.8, 42.1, 42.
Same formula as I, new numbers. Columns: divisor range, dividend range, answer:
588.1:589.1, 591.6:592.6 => 1.22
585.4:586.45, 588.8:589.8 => 0.81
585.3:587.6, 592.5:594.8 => 0.98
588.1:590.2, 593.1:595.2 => 1.25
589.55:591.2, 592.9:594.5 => 1.18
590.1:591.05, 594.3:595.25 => 1.13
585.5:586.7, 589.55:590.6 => 0.79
